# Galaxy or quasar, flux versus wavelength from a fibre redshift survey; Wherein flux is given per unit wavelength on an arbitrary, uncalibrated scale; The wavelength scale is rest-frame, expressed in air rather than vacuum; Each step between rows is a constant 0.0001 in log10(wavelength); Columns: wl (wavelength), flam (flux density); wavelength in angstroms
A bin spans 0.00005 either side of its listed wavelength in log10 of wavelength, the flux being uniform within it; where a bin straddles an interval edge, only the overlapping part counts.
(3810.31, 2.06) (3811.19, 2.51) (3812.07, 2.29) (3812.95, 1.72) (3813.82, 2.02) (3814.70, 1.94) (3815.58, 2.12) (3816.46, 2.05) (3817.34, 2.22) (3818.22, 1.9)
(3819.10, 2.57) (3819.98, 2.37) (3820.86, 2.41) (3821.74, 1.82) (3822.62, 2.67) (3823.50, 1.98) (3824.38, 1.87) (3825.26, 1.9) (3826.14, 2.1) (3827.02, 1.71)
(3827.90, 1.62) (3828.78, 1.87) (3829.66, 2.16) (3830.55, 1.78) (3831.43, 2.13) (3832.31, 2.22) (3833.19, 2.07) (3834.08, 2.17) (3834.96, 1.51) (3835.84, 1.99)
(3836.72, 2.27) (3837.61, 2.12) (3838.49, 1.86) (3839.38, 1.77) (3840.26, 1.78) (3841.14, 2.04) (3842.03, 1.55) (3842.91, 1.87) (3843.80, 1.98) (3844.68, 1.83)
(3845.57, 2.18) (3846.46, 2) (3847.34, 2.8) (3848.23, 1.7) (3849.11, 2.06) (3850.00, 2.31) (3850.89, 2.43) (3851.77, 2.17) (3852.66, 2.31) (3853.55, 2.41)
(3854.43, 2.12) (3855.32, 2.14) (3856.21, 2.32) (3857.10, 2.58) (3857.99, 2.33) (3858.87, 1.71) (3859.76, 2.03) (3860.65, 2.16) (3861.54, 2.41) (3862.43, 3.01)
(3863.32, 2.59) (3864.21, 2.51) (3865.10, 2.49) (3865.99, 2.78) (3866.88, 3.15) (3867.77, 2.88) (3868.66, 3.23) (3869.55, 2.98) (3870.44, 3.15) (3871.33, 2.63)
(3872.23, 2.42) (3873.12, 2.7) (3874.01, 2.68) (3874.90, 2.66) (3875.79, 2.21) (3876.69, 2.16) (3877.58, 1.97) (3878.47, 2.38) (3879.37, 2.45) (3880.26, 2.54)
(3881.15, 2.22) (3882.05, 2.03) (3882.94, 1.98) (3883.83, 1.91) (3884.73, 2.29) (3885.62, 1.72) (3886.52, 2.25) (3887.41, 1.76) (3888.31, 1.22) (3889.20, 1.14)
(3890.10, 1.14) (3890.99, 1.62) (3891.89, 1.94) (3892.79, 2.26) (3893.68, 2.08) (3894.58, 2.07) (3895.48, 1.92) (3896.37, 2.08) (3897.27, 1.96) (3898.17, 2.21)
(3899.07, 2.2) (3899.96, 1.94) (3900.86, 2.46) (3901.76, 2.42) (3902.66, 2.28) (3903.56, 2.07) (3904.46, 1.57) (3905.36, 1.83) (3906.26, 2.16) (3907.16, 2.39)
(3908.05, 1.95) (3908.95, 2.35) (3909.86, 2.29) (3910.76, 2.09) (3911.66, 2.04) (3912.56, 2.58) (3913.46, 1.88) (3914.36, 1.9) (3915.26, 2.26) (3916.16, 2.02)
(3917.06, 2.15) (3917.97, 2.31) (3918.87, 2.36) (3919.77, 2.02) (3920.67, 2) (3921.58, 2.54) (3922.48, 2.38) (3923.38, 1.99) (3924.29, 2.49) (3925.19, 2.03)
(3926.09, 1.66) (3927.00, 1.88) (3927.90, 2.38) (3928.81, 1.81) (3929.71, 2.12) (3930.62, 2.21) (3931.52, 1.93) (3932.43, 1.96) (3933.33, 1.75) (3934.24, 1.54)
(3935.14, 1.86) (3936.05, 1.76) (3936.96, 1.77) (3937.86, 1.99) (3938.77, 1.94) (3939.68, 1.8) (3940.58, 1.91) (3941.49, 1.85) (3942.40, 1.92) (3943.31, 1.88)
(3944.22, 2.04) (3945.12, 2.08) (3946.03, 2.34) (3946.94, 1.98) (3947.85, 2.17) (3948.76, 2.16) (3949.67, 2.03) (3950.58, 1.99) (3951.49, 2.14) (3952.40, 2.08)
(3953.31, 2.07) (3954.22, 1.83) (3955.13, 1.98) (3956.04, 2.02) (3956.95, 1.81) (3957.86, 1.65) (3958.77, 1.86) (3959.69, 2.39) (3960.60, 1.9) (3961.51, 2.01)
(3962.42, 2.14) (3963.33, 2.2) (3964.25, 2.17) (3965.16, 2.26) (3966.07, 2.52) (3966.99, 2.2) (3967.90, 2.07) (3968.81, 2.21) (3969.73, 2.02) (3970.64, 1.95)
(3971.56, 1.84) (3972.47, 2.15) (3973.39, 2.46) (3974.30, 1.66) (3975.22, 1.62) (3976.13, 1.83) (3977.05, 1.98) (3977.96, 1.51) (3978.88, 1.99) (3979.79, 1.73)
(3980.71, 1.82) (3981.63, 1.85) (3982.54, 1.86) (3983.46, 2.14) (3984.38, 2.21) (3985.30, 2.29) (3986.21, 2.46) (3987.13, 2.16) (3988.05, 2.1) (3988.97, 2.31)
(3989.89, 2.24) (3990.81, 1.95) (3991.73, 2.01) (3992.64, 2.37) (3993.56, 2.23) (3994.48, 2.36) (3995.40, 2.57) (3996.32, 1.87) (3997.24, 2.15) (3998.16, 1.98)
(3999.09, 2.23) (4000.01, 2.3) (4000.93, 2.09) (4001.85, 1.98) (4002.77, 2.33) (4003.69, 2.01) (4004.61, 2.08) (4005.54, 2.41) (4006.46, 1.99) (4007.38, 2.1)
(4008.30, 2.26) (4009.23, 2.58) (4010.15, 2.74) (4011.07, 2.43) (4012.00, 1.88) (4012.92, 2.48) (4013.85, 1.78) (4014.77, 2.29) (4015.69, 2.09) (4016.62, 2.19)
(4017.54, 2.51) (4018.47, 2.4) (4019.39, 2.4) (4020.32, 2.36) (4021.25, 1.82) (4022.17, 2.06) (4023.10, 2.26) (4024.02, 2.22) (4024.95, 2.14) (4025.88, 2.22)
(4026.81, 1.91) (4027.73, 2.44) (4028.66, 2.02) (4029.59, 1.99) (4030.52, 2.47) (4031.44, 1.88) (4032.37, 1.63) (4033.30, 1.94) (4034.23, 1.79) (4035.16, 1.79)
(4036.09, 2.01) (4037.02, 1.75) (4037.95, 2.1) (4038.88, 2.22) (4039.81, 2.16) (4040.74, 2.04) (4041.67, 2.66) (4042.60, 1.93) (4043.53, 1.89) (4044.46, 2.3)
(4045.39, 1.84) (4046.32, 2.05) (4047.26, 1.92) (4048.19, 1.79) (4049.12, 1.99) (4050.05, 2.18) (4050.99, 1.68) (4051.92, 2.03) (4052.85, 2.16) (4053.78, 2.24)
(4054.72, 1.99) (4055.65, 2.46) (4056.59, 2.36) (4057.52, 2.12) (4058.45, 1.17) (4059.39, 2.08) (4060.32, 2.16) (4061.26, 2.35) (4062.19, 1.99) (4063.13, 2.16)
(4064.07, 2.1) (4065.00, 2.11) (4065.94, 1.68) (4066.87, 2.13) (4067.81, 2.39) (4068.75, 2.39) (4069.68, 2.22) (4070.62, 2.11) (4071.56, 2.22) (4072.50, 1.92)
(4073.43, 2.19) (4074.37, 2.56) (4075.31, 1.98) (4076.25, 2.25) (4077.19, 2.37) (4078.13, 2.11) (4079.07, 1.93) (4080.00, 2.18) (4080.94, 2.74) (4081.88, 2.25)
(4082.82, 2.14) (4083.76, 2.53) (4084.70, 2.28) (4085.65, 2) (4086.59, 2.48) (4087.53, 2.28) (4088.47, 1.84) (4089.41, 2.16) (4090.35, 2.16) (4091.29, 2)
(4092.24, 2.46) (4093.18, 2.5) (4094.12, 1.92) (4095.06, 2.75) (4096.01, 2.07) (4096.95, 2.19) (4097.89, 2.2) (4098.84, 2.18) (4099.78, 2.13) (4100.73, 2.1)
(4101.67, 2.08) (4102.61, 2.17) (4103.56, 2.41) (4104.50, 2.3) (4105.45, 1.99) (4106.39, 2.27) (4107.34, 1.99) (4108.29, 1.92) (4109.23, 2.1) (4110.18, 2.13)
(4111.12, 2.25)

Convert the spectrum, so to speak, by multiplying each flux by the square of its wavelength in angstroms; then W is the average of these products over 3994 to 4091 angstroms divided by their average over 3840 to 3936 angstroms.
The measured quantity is 1.07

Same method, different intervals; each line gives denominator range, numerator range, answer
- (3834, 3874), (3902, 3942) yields 0.92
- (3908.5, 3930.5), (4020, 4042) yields 1.02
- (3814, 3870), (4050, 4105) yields 1.12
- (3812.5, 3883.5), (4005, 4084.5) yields 1.06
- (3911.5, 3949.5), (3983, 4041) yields 1.10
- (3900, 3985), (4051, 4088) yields 1.13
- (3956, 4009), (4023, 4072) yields 1.02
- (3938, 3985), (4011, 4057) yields 1.09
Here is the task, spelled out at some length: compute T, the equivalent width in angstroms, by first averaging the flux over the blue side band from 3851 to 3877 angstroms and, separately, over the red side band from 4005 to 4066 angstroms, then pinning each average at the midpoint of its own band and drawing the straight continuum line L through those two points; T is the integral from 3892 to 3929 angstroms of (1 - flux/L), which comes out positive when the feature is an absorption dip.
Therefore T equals 4.3 angstroms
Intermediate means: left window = 2.52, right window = 2.11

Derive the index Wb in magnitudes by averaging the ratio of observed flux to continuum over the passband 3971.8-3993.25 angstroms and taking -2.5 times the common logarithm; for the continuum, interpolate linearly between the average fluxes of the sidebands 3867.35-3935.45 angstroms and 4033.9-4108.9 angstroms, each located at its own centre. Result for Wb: 0.06 mag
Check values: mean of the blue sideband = 2.14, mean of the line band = 2.03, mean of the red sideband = 2.13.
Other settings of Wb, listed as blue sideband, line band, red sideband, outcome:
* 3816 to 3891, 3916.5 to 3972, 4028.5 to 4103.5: 0.062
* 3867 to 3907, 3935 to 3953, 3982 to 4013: 0.109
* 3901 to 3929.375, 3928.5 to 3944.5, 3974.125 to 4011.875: 0.130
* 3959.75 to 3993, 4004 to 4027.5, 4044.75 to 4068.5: -0.085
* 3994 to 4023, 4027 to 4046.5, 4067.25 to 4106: 0.090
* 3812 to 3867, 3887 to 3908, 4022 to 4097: 0.100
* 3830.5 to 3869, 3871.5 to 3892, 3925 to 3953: 0.034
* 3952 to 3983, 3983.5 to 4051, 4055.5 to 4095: -0.035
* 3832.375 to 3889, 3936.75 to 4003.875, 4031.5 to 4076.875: 0.046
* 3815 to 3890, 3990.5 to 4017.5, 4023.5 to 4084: -0.040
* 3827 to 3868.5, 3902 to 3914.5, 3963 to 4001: 0.017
